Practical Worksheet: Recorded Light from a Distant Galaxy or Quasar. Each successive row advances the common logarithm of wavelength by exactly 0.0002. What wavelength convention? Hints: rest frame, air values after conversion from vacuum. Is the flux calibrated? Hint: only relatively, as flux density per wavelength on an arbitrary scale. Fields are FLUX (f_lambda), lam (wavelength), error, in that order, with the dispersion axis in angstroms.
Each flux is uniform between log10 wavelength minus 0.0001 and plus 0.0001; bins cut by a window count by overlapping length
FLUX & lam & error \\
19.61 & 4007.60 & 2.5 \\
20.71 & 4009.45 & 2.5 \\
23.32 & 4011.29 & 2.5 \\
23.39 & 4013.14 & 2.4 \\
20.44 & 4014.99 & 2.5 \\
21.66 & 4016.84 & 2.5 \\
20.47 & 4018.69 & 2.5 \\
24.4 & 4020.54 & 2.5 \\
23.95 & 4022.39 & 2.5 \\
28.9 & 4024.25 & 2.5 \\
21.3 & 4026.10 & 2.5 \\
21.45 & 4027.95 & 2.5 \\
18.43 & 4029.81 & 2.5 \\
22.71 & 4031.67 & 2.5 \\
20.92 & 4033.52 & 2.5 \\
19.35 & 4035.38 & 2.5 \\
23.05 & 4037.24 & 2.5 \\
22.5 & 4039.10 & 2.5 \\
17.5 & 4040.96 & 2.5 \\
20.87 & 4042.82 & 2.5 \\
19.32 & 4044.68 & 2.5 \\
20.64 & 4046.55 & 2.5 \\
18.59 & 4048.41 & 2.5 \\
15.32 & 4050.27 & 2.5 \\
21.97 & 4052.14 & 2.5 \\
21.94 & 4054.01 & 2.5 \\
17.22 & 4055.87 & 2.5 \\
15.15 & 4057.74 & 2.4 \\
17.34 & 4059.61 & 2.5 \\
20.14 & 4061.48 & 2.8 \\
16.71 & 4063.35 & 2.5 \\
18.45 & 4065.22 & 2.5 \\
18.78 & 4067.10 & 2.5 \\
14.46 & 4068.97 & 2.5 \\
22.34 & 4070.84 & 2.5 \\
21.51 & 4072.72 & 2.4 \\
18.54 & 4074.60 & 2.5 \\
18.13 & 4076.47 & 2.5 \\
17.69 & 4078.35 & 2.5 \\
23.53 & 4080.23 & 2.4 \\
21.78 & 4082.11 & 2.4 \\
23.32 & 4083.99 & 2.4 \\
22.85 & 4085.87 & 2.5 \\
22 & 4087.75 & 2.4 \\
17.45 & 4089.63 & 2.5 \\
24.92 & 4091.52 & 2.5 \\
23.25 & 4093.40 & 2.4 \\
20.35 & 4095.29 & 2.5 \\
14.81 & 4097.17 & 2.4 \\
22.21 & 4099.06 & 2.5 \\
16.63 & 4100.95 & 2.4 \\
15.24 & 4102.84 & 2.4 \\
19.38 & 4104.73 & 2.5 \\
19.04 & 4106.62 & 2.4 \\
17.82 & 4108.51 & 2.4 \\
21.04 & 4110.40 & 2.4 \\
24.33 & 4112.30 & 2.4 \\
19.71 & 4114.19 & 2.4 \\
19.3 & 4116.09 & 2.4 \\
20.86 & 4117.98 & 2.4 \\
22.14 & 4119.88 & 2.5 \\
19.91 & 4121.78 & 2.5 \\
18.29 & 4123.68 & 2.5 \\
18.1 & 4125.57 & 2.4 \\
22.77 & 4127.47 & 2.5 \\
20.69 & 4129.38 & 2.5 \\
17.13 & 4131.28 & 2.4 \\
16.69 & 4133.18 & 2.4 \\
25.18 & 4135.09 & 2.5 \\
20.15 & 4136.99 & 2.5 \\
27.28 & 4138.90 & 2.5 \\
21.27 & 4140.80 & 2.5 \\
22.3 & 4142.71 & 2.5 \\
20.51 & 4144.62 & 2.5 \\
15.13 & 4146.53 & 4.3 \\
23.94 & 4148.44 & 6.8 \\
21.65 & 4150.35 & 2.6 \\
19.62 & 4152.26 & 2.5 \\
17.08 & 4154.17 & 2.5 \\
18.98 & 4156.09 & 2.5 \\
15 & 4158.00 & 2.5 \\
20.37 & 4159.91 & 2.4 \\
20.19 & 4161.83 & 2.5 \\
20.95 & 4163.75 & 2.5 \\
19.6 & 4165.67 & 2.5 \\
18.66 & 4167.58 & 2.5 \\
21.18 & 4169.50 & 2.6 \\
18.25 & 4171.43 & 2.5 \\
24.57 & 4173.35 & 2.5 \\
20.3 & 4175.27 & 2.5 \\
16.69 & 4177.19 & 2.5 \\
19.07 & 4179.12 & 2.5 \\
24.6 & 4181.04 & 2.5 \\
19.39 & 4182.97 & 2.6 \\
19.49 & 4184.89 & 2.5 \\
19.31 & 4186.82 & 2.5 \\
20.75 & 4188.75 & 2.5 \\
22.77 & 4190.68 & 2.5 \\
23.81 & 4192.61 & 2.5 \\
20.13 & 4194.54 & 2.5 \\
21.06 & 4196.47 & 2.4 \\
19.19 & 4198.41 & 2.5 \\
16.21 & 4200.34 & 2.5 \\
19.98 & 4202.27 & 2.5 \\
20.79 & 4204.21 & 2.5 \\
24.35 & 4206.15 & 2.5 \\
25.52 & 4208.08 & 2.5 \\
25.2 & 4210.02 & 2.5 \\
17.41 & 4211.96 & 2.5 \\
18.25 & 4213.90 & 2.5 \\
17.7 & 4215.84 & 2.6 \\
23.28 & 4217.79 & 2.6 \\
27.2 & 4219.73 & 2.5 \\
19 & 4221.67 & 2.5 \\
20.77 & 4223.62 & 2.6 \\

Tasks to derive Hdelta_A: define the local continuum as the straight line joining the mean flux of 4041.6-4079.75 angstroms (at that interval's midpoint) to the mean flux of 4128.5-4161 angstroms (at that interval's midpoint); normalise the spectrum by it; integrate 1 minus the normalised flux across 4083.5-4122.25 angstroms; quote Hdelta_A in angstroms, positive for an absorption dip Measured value -1.6 angstroms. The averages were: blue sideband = 18.8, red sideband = 20.2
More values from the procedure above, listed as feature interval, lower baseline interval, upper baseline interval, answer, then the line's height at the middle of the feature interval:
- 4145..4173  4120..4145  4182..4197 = 1.8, 20.8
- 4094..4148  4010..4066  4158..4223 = 1.7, 20.6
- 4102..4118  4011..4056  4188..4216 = 1.1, 21.1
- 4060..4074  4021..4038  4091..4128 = 1.5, 21.2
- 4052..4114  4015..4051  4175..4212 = 4.1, 21.1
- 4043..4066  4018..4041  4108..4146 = 3.3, 21.8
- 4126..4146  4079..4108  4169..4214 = -0.6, 20.6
